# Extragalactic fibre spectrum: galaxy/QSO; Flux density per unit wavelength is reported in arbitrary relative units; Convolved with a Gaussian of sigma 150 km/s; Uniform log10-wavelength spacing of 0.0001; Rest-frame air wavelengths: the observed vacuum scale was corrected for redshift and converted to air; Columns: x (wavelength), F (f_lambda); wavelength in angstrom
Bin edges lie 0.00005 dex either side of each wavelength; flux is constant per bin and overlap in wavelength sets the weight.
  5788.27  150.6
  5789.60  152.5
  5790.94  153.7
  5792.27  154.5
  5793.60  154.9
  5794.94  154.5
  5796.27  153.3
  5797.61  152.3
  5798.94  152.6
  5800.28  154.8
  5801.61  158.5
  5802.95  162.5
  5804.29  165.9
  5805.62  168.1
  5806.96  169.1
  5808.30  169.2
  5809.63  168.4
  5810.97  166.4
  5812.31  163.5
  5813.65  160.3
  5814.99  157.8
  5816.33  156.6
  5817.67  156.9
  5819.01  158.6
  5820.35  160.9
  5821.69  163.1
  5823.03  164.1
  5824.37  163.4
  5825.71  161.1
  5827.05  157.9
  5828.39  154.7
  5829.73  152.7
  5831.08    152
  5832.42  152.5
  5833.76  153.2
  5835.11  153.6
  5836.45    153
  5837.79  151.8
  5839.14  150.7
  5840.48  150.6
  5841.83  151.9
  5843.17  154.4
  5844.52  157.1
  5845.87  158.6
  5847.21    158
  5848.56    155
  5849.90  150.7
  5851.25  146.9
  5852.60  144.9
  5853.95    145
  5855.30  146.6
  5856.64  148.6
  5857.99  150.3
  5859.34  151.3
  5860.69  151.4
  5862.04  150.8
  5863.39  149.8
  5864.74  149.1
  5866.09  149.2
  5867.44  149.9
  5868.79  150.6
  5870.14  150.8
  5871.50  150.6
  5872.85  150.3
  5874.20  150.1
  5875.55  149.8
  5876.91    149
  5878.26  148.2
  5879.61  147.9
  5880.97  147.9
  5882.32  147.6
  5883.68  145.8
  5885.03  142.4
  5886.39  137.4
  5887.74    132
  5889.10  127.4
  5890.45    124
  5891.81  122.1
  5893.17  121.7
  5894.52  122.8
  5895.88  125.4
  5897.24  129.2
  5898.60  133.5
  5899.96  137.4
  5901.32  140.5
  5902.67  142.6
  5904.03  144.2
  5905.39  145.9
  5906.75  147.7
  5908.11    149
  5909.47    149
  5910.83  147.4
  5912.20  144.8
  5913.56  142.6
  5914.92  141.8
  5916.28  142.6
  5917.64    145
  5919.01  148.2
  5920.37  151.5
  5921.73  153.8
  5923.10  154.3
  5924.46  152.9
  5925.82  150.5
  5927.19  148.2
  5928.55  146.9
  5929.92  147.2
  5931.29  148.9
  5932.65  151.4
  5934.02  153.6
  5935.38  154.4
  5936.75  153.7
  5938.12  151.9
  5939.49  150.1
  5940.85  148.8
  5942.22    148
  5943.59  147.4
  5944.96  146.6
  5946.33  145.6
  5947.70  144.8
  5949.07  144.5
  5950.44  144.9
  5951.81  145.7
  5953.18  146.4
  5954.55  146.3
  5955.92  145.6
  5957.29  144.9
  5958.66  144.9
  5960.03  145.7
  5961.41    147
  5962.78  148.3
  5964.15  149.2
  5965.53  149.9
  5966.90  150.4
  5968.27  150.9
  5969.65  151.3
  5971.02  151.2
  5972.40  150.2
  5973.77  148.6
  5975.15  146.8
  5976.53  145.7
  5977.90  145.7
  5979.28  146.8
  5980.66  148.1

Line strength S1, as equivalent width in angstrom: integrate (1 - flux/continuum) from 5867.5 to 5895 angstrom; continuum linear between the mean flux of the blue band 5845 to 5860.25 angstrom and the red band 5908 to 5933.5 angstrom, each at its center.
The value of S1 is 1.5 angstrom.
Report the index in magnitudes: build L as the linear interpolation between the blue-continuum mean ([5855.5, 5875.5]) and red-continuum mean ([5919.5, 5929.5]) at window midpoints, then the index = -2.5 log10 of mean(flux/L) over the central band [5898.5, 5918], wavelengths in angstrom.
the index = 0.05 mag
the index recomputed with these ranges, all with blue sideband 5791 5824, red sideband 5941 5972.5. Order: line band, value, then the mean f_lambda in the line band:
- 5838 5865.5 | 0.038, 151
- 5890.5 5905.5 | 0.153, 132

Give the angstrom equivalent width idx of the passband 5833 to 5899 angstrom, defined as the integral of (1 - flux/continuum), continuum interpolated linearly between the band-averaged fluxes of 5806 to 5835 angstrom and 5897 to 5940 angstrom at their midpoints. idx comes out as 3.6 angstrom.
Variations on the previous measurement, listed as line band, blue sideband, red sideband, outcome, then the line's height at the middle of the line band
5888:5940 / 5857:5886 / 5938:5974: 1.81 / 148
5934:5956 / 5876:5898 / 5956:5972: -0.42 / 145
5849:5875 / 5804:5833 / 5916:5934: 1.16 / 156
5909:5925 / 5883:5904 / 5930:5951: -0.79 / 141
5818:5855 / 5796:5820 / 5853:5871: 0.06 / 155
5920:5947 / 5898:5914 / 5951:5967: -0.90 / 145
